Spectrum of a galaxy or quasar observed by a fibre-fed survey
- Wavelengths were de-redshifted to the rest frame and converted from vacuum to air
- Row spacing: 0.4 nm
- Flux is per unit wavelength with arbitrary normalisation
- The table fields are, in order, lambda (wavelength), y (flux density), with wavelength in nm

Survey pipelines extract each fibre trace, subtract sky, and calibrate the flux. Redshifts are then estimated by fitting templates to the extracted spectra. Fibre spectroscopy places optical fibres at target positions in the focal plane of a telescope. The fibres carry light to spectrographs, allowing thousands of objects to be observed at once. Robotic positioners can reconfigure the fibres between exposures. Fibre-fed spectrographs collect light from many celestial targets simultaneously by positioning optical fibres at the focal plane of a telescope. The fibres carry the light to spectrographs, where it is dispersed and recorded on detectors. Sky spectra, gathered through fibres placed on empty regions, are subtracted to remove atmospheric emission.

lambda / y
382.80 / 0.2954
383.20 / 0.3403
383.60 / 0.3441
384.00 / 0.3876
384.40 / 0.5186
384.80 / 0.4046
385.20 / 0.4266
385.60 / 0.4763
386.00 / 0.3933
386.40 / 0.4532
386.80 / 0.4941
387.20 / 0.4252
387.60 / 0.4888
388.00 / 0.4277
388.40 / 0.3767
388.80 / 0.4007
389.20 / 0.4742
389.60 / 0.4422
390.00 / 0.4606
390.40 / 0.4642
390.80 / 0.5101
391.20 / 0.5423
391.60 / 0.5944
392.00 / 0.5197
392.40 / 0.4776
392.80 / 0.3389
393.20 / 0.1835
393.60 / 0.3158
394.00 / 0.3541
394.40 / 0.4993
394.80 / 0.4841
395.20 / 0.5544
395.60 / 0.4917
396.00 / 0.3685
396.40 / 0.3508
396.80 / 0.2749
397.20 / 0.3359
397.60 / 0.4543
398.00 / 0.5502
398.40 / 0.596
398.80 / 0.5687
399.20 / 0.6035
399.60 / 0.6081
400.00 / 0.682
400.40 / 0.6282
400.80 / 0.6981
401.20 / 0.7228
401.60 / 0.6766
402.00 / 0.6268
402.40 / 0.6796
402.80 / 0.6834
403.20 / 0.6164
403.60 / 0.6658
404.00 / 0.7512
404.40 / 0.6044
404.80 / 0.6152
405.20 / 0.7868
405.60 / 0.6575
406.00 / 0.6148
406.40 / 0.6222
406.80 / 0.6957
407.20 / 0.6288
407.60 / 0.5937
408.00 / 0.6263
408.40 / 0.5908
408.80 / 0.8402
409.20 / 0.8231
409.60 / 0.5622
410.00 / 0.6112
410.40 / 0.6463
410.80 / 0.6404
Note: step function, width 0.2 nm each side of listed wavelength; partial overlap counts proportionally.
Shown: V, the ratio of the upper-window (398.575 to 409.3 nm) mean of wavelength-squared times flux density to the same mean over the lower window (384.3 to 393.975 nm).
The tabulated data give 1.6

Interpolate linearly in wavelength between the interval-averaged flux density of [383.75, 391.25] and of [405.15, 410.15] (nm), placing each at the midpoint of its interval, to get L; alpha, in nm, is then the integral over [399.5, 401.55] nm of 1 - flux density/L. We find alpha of -0.29 nm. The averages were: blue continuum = 0.448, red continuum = 0.663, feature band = 0.671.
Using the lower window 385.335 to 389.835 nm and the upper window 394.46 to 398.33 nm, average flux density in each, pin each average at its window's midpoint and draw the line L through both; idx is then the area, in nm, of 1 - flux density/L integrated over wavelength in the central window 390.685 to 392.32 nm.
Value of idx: -0.37 nm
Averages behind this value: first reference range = 0.441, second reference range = 0.438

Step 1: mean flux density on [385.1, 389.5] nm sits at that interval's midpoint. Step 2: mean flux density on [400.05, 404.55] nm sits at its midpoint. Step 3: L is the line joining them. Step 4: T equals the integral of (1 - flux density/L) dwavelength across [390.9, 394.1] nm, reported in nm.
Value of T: 0.59 nm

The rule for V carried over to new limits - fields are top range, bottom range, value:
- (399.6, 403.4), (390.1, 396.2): 1.55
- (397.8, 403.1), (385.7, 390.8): 1.53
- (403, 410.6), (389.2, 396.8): 1.62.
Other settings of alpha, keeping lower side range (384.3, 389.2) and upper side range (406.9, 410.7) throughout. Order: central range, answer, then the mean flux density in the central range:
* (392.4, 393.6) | 0.47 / 0.306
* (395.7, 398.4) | 0.67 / 0.408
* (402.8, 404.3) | -0.17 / 0.674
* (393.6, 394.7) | 0.22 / 0.412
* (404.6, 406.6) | -0.10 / 0.659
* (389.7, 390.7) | 0.02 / 0.465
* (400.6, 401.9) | -0.24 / 0.694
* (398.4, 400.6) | -0.19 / 0.616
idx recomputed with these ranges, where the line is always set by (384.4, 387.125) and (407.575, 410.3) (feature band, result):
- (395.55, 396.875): 0.43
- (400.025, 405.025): -0.49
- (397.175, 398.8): 0.15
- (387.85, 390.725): 0.25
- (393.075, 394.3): 0.50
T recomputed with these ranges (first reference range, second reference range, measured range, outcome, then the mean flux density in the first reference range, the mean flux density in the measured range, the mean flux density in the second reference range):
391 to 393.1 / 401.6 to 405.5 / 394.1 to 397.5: 0.756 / 0.48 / 0.419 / 0.67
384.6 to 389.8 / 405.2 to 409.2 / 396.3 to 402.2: 0.177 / 0.437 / 0.562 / 0.667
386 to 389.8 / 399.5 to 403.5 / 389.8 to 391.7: -0.088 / 0.44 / 0.51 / 0.664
